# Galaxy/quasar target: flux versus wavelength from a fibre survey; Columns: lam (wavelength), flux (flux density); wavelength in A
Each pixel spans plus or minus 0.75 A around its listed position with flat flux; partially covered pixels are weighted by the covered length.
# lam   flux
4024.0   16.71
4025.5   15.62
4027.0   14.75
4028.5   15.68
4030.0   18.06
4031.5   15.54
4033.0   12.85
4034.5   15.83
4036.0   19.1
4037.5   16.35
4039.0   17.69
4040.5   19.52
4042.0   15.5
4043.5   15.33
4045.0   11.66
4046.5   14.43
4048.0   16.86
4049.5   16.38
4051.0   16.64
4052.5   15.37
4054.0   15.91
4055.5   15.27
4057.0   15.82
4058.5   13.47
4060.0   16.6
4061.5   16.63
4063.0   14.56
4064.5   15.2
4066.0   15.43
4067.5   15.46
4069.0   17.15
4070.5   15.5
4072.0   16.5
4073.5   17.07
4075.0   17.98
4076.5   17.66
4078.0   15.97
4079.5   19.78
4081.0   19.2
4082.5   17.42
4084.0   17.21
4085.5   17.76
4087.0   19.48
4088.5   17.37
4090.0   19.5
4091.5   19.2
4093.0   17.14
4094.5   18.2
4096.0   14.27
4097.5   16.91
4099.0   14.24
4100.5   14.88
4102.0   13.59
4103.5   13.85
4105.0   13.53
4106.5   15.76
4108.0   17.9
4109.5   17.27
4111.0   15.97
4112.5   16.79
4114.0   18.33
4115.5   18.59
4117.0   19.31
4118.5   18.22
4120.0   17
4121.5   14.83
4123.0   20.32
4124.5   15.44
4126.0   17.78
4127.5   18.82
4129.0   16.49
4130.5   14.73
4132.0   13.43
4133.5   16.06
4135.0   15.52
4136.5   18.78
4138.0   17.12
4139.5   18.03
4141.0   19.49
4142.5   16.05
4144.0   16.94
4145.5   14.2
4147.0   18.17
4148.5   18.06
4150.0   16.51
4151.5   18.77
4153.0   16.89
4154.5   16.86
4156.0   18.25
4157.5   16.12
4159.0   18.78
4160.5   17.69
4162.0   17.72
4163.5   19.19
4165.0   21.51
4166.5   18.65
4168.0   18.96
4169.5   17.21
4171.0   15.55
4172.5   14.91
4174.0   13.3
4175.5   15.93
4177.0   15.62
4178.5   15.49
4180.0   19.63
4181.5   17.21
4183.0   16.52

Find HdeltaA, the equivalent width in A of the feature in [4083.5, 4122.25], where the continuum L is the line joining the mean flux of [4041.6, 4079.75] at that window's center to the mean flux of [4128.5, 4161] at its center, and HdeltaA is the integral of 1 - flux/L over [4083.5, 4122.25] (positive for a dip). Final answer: -0.9 A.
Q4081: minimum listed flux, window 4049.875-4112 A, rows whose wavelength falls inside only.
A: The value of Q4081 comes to 13.47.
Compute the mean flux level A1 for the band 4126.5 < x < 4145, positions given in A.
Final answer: 16.8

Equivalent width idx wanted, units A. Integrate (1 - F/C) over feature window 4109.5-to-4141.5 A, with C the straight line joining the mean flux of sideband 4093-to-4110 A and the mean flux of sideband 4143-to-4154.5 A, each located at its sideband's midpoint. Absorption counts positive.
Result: -1.7 A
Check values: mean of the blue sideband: 15.5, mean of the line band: 17.2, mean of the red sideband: 17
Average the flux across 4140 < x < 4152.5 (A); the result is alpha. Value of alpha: 17.3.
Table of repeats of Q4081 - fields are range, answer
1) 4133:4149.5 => 14.2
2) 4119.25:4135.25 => 13.43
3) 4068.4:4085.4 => 15.5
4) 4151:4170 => 16.12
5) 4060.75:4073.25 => 14.56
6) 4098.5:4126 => 13.53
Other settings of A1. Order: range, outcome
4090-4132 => 16.6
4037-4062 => 15.8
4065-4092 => 17.5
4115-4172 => 17.4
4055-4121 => 16.7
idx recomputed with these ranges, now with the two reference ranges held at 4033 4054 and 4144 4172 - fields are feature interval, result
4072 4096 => -1.8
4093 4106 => 1.4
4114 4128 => -0.5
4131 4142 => 0.3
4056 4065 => 0.5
